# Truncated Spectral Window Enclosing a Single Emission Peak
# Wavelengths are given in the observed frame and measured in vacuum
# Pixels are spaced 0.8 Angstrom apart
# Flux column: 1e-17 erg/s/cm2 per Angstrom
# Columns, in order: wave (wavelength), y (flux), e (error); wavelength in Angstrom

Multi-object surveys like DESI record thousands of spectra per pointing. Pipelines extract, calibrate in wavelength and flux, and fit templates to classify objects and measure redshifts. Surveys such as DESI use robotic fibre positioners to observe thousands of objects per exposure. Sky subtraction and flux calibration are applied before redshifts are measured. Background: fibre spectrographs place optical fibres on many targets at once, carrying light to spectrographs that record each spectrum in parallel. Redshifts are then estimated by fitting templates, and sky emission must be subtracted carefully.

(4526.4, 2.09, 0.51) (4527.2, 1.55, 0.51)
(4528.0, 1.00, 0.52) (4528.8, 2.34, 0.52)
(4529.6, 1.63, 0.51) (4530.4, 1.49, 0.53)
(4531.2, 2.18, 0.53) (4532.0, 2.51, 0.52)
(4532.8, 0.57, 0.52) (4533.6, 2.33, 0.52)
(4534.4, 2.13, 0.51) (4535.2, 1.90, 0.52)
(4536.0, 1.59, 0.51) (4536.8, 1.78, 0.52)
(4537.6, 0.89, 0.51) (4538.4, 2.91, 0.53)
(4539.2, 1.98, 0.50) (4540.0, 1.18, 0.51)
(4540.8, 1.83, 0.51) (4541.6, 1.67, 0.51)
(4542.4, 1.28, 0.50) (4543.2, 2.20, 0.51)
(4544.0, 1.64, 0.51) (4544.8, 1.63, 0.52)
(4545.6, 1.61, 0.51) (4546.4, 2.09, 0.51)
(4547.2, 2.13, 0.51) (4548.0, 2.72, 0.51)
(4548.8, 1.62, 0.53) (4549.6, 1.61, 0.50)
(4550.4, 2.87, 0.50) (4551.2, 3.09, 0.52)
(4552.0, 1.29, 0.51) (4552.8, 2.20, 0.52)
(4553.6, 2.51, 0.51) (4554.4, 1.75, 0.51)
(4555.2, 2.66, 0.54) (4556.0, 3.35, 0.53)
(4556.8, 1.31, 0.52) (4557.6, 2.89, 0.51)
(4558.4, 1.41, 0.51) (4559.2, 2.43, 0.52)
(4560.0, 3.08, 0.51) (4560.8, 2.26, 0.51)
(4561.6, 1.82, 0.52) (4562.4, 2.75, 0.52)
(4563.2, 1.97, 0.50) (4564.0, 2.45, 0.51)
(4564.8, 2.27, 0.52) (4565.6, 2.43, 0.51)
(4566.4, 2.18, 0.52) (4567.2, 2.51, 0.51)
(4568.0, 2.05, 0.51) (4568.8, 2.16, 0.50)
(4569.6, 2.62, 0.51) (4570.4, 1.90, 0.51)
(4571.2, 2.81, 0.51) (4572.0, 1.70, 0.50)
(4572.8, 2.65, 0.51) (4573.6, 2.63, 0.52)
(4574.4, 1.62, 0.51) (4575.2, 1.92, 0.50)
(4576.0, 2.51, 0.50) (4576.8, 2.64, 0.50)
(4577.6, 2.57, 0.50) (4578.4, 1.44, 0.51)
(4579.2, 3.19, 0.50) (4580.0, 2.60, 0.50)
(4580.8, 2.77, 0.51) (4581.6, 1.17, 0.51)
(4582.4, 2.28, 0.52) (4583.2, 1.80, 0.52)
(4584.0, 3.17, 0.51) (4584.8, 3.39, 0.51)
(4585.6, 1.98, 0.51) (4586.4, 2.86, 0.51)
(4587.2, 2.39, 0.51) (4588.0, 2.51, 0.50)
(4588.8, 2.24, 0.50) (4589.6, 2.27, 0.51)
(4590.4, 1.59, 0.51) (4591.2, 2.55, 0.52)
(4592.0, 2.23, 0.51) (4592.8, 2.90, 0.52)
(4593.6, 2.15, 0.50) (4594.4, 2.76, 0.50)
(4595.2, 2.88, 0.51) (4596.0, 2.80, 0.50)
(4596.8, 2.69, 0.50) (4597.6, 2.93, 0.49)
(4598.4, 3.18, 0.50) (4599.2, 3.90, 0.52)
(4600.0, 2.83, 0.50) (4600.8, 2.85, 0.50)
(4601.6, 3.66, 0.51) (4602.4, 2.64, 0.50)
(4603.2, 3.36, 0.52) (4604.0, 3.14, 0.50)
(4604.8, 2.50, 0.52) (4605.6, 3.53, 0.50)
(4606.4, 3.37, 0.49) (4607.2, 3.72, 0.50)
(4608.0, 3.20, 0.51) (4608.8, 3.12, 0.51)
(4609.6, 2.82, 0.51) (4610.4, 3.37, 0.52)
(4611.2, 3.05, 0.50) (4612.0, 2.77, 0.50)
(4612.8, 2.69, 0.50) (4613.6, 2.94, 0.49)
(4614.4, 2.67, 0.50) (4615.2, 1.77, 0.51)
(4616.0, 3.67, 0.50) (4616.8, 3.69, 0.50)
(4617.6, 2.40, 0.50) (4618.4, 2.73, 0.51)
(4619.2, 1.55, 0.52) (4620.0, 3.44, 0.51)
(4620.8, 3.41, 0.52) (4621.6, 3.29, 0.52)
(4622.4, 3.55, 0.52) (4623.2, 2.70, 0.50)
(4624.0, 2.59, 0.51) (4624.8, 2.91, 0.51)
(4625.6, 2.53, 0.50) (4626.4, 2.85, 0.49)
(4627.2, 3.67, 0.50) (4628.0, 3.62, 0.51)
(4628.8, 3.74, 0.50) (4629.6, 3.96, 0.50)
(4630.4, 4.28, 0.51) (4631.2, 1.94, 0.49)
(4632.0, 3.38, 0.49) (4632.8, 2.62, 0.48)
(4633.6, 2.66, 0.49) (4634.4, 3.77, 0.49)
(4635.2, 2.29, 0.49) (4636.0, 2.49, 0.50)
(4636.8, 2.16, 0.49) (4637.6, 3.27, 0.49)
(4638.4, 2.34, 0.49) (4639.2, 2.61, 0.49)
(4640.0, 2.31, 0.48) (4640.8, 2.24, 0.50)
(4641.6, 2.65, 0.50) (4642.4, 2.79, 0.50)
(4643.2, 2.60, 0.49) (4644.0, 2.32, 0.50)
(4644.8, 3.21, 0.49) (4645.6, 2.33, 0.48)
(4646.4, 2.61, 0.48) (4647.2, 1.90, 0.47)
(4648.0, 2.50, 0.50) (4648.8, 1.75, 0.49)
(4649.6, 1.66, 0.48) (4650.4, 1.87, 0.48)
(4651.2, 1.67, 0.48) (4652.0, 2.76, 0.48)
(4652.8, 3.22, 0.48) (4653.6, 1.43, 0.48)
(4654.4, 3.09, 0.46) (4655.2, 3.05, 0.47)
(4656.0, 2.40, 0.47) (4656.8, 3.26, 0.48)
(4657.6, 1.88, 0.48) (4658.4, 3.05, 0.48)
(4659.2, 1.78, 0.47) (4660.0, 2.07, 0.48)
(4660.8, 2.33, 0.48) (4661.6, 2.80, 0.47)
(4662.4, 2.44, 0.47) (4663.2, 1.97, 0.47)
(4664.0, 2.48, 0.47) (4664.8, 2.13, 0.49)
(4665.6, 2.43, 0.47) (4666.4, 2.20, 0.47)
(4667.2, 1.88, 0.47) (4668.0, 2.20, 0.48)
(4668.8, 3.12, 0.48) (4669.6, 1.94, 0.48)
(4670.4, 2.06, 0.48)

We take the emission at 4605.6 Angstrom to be Mg II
